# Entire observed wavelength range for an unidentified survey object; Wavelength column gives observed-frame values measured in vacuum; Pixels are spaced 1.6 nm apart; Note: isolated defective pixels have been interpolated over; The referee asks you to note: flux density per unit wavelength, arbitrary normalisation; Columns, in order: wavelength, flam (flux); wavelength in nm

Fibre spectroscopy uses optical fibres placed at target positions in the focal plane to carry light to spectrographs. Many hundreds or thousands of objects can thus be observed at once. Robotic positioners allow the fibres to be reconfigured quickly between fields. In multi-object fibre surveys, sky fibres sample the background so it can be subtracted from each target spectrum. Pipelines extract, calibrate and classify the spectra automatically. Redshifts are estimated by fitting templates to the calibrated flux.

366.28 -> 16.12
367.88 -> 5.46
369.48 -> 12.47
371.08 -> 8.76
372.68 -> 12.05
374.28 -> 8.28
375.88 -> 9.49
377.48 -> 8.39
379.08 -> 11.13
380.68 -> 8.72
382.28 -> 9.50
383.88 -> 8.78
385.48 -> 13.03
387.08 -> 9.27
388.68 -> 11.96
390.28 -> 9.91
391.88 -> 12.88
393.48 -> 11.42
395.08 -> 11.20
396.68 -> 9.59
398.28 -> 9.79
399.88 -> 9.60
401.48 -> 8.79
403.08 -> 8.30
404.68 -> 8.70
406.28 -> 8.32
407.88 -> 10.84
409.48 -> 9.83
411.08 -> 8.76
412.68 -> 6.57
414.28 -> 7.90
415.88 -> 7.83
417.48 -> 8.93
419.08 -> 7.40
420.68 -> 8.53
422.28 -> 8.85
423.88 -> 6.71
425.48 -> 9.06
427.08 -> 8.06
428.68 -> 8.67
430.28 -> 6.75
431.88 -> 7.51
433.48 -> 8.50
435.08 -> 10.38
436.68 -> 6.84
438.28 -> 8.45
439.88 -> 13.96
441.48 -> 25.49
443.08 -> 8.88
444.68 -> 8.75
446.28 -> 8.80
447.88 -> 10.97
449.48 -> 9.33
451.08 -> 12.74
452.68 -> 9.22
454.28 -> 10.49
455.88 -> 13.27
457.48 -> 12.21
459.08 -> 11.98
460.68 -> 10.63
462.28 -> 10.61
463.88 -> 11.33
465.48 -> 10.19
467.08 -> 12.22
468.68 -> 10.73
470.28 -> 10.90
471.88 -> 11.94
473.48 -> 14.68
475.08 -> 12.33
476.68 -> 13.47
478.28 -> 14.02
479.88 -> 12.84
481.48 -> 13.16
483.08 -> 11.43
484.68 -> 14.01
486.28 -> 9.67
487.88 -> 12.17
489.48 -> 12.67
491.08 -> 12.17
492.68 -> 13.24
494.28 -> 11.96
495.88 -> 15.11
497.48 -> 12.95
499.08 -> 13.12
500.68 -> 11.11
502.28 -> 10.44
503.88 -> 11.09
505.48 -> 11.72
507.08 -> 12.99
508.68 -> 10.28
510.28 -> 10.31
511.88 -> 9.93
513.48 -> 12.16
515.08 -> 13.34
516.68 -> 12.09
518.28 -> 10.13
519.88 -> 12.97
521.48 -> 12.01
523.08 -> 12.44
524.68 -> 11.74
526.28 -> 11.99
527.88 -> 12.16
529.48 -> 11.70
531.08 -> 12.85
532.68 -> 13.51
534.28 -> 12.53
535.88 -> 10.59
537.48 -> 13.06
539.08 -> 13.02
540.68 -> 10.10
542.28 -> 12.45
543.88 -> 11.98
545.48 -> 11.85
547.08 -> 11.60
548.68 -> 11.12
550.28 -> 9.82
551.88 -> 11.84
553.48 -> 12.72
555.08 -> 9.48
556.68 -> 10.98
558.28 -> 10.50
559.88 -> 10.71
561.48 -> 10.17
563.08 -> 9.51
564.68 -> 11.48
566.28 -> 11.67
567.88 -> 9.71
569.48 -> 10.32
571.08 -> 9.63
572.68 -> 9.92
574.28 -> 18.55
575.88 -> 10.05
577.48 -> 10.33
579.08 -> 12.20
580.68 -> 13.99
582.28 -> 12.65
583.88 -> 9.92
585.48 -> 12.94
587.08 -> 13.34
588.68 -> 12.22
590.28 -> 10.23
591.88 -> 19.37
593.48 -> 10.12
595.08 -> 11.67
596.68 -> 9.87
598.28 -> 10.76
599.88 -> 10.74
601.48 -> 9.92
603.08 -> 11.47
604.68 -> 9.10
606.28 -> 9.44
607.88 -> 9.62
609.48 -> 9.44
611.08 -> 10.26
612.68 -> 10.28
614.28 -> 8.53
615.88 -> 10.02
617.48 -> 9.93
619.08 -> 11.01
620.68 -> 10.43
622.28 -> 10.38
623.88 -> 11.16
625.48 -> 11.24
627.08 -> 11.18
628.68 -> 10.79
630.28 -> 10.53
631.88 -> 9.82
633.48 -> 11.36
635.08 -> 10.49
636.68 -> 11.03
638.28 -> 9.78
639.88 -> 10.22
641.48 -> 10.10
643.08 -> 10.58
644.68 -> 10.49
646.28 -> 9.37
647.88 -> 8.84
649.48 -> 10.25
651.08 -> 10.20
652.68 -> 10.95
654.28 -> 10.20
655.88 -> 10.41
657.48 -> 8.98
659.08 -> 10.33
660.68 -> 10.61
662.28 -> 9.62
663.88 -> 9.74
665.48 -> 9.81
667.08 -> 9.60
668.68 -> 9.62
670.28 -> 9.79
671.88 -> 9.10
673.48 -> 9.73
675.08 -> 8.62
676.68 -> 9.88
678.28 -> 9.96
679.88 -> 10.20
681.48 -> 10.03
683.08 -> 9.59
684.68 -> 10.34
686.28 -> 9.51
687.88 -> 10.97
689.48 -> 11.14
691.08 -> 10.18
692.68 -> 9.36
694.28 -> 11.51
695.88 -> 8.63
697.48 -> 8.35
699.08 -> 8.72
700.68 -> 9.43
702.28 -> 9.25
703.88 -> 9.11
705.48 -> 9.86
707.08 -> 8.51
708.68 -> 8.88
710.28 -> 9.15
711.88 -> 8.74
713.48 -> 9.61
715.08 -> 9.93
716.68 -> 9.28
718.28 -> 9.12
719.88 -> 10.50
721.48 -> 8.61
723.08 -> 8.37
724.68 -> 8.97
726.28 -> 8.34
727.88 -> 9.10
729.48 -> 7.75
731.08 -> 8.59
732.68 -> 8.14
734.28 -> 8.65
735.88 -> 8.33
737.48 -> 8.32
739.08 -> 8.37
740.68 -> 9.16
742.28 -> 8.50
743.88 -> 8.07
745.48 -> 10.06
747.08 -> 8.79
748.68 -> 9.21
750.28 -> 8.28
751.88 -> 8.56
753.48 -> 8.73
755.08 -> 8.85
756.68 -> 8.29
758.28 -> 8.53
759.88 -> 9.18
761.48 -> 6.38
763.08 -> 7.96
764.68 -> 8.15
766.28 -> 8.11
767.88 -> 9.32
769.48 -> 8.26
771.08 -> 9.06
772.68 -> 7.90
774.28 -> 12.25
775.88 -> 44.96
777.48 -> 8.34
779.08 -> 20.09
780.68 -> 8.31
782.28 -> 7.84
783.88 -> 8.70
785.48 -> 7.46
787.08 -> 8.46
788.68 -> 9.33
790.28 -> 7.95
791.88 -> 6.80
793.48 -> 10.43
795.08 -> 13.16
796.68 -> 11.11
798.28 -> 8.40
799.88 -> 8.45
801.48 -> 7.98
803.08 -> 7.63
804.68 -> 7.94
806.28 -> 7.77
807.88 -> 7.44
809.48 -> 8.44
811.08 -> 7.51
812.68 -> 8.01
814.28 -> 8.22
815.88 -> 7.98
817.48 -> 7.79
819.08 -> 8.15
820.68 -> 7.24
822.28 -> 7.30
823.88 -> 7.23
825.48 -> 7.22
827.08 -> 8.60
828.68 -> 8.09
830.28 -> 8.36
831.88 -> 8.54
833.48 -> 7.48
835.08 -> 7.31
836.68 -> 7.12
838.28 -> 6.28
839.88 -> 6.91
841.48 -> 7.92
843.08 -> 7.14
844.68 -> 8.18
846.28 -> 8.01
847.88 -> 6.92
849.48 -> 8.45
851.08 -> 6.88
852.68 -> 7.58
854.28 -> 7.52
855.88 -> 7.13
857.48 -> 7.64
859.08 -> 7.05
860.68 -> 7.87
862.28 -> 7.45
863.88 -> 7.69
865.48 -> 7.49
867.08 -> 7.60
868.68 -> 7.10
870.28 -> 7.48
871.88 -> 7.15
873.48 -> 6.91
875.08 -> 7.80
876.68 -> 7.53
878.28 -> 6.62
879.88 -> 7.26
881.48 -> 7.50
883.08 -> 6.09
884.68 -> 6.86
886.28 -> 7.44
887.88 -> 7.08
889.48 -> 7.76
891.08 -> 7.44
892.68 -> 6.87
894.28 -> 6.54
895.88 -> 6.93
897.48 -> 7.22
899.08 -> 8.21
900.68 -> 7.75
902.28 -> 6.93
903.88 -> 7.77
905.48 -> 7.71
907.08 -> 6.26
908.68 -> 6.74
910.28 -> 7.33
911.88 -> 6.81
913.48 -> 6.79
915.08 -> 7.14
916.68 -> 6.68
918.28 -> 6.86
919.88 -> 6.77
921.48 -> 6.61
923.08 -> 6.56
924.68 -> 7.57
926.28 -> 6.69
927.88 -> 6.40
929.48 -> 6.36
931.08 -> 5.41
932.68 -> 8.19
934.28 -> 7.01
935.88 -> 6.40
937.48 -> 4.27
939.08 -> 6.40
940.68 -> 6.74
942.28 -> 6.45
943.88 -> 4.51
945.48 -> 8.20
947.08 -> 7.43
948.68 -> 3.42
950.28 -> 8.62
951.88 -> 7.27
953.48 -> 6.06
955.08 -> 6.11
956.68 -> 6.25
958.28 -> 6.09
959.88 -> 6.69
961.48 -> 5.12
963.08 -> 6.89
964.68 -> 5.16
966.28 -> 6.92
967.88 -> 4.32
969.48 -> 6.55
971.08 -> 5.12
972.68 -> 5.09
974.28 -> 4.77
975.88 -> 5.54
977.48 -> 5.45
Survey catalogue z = 0.182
